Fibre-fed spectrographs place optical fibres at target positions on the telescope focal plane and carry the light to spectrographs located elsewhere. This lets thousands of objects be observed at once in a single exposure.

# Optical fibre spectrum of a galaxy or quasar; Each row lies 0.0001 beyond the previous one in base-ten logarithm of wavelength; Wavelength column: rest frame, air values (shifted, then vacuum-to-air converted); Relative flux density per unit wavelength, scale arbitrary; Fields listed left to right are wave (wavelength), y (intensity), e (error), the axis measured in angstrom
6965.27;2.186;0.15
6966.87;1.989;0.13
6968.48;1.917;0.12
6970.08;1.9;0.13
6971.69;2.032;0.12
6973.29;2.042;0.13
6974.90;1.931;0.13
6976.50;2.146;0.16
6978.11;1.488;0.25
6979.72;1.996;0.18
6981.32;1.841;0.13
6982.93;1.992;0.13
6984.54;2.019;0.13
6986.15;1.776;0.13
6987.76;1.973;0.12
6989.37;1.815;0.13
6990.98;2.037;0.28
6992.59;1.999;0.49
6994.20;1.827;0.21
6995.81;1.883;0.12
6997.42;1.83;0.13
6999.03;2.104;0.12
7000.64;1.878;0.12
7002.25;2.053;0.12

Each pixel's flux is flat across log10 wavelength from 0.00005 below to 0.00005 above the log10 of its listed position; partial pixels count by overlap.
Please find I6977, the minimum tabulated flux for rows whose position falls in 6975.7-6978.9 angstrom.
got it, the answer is 1.488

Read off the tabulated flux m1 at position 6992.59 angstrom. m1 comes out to 1.999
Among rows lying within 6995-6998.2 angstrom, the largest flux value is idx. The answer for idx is 1.883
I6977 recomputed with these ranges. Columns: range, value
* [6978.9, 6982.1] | 1.841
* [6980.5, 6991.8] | 1.776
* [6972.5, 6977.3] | 1.931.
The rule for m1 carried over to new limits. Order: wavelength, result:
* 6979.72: 1.996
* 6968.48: 1.917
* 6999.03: 2.104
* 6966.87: 1.989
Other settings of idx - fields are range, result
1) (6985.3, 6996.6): 2.037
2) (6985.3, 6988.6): 1.973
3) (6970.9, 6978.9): 2.146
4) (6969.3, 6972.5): 2.032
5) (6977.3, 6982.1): 1.996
